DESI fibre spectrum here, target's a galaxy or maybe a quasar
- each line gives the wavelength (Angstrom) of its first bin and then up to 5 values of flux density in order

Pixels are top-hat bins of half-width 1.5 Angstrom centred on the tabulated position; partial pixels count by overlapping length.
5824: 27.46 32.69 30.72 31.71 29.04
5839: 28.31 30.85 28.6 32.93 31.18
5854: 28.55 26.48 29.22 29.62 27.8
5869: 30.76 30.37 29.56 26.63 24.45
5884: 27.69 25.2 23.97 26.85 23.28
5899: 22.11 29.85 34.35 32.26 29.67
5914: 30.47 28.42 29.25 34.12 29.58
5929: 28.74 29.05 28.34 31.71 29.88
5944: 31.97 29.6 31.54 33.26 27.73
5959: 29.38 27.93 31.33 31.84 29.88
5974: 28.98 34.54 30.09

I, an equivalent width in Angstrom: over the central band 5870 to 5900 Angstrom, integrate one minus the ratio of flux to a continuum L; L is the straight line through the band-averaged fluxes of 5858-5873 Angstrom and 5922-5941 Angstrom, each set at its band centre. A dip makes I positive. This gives 3.5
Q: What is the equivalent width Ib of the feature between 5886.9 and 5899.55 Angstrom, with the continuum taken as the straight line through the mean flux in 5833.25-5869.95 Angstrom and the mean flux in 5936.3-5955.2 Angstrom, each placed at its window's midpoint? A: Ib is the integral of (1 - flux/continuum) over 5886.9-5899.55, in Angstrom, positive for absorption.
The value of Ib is 2.5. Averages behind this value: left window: 29.5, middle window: 24.3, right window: 31.2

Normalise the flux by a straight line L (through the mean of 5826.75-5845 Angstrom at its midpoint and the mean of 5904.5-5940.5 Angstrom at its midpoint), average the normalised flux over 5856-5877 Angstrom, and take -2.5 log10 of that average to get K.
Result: 0.04 mag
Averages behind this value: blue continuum 30.2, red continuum 30.4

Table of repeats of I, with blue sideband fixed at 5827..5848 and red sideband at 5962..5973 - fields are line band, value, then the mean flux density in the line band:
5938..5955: -0.4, 31.2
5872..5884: 1.2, 27.4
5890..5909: 1.7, 27.7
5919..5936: 0.3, 29.9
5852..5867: 0.9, 28.4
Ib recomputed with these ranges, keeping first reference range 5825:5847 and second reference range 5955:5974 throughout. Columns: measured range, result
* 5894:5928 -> 0.7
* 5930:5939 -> 0.1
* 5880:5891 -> 1.7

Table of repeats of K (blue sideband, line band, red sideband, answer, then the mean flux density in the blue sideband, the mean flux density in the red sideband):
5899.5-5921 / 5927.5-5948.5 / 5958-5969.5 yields 0.01 mag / 30.2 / 30.2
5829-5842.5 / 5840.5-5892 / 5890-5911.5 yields 0.02 mag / 30.1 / 28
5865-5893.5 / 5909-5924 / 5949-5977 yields -0.06 mag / 27.3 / 30.4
